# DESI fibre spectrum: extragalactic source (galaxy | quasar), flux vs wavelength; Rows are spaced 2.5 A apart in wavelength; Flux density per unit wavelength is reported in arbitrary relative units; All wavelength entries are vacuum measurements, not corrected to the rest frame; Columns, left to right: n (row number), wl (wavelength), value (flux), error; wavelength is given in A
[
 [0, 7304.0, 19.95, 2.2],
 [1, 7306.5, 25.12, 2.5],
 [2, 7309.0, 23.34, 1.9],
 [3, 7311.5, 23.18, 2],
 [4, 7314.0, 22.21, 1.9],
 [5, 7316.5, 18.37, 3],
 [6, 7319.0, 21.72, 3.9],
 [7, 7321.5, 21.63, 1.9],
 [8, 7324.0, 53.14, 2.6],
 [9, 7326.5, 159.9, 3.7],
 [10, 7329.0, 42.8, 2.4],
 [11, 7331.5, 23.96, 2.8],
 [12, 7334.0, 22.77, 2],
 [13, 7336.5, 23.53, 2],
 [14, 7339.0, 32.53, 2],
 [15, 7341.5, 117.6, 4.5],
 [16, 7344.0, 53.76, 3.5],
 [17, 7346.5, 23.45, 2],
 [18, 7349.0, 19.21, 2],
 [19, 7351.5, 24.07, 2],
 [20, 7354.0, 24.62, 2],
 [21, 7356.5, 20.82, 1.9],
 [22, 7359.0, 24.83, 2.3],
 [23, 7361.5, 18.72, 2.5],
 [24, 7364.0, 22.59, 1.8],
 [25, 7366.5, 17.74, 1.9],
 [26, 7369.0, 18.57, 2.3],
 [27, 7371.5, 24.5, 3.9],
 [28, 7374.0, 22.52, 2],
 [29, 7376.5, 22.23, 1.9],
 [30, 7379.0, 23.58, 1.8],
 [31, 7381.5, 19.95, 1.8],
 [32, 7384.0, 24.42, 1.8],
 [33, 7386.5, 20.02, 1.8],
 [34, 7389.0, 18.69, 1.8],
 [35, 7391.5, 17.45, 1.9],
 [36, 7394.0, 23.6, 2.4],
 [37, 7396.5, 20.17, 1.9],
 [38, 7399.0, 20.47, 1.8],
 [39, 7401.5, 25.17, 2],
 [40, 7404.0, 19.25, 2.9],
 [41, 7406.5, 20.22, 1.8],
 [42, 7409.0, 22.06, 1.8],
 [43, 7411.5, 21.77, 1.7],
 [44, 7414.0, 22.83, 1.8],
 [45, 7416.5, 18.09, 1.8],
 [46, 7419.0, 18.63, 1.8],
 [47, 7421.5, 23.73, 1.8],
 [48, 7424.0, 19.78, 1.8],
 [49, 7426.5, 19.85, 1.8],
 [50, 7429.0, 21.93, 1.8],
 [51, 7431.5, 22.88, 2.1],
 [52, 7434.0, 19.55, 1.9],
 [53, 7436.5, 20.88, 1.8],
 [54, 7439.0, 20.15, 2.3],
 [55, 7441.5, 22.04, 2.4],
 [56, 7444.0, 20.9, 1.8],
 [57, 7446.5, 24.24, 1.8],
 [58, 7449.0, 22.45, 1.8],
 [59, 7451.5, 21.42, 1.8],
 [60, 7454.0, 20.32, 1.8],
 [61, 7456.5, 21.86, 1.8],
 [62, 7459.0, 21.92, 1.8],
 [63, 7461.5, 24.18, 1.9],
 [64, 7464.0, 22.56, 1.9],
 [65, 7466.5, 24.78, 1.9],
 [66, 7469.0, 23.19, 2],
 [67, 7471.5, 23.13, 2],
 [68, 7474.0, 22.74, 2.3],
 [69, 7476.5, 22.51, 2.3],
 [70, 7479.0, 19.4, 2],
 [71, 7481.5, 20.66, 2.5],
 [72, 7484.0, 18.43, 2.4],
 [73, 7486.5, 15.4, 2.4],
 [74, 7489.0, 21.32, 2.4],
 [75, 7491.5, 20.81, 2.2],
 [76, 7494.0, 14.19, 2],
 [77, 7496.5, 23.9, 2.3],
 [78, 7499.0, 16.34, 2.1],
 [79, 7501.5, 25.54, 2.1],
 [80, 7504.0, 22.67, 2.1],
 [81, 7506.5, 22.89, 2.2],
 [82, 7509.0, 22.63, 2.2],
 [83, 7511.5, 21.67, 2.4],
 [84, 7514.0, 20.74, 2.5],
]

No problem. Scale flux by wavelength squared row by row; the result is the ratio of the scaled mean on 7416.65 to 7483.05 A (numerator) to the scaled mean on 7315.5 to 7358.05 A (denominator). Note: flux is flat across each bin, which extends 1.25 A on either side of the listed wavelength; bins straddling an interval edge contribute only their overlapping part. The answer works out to 0.5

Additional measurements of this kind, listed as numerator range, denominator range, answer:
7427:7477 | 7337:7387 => 0.79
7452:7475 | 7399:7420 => 1.10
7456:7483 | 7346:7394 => 1.07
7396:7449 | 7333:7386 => 0.76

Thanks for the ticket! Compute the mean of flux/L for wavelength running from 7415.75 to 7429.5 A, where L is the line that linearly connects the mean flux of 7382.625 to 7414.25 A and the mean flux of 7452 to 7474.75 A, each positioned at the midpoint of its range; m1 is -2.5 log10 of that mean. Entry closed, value 0.07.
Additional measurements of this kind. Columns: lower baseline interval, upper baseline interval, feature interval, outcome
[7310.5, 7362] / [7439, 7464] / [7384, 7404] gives 0.39 mag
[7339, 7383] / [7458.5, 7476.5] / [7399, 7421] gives 0.25 mag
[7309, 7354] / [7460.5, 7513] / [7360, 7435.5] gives 0.46 mag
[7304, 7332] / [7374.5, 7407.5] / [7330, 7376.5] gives 0.05 mag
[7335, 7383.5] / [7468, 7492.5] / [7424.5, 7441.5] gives 0.15 mag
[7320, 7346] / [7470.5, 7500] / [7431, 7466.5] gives 0.26 mag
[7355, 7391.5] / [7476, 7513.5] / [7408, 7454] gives -0.02 mag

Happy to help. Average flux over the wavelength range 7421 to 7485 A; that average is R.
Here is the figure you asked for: 21.7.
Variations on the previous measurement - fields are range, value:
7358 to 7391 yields 21.3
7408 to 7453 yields 21.3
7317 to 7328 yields 60.5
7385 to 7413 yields 20.9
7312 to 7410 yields 30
